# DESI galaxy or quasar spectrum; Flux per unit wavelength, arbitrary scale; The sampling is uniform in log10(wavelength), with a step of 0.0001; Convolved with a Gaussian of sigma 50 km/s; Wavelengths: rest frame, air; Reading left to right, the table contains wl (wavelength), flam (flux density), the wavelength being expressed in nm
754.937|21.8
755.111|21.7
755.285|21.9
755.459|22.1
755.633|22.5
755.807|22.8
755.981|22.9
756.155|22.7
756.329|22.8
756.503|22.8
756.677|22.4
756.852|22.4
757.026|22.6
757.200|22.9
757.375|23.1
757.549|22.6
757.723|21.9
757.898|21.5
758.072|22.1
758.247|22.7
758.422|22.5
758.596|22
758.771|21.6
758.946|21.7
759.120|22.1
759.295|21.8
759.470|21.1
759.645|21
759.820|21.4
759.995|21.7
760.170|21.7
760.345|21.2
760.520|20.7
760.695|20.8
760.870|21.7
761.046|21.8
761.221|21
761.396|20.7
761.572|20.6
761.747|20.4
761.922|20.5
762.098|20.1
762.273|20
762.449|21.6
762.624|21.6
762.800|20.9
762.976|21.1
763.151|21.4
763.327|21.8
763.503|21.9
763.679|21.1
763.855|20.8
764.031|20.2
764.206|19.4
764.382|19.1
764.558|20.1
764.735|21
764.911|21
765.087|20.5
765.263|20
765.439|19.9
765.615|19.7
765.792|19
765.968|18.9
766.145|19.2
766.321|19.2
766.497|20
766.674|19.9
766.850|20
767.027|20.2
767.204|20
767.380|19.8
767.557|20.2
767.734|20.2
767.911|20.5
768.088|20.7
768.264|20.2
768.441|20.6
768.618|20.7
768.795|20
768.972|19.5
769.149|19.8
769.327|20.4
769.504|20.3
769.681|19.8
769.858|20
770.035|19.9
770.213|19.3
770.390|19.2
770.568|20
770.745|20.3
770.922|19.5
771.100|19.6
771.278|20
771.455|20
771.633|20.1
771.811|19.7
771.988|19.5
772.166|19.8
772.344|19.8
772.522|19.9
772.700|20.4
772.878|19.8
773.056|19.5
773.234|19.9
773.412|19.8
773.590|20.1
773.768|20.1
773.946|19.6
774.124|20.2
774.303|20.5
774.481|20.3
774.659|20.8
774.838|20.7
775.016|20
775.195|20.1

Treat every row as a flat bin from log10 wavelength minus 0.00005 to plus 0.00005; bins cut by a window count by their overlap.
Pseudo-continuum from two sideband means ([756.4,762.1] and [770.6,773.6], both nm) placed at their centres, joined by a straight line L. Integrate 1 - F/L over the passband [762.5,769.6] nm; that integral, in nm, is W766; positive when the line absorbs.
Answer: 0.154 nm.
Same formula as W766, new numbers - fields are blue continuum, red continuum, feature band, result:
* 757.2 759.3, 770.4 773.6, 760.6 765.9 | 0.17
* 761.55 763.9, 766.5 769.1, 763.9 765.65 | 0.05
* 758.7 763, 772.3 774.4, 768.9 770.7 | 0.04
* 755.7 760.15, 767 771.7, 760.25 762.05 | 0.06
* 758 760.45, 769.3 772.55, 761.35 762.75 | 0.04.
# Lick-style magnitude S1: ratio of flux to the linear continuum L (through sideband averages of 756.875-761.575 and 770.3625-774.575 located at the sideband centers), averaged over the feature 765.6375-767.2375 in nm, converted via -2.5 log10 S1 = 0.063 mag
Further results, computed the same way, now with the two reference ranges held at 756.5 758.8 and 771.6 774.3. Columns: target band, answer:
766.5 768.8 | 0.03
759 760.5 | 0.03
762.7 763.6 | 0.00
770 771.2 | 0.03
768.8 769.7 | 0.03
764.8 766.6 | 0.07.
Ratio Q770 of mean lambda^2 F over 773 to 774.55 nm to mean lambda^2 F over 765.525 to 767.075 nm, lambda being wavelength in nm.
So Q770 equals 1.0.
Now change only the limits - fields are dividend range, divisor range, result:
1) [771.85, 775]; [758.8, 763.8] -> 0.98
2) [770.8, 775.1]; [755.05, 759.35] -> 0.93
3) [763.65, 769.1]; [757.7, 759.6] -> 0.93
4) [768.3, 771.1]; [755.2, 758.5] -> 0.92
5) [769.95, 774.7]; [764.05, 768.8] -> 1.01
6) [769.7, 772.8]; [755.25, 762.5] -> 0.94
